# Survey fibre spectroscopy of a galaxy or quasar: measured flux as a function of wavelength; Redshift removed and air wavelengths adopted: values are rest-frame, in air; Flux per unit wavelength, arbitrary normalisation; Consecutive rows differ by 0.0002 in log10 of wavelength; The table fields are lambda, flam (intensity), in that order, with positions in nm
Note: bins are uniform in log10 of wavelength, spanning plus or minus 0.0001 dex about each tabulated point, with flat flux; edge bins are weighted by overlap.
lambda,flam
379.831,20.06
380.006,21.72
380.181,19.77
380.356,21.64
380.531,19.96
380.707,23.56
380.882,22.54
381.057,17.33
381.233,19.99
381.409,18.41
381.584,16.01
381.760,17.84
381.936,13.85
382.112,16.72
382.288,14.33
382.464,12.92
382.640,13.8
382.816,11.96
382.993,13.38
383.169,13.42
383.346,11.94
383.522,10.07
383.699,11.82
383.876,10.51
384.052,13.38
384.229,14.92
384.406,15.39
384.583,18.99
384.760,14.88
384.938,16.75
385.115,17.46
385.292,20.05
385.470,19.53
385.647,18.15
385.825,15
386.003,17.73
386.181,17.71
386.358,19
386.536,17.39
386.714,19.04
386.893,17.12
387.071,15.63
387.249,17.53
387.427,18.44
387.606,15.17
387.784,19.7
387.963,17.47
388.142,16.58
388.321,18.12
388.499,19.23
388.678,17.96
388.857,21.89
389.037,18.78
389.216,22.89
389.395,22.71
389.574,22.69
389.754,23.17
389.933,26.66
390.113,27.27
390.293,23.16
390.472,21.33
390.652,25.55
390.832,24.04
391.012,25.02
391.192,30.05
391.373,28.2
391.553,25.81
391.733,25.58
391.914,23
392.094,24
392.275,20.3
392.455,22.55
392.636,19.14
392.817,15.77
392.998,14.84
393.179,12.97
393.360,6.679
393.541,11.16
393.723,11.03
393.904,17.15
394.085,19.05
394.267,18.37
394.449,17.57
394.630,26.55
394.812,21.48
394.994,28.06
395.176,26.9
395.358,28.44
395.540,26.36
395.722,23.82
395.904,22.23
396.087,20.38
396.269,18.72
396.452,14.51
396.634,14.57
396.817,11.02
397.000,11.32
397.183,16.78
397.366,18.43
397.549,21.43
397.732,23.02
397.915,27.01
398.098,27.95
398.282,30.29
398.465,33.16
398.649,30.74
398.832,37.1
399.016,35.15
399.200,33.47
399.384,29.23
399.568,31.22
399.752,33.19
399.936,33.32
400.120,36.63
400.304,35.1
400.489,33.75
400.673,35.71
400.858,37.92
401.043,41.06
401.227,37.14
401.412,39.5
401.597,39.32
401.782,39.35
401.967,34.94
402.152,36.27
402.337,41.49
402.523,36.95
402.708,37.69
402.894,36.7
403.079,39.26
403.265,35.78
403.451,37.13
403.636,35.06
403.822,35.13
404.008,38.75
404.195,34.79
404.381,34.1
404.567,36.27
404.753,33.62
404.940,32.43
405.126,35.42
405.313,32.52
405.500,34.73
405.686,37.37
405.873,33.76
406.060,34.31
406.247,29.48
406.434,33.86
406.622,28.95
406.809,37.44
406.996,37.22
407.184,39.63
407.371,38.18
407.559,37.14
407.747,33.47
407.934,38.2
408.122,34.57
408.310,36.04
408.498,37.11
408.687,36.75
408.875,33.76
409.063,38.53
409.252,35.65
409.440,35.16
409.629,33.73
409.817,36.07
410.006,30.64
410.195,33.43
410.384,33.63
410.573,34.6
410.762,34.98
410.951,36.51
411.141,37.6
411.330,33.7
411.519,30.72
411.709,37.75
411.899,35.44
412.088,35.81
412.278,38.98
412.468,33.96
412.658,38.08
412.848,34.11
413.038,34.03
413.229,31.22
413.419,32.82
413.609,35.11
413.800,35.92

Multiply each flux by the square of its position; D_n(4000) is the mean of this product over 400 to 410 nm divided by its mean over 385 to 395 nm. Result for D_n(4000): 1.95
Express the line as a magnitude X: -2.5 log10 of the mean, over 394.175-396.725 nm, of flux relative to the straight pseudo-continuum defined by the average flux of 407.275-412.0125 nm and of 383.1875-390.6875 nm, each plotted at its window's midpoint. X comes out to 0.12 mag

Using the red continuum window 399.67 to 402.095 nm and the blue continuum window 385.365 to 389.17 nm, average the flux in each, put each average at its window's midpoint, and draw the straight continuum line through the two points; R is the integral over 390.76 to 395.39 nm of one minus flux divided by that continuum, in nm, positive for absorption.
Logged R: 0.89 nm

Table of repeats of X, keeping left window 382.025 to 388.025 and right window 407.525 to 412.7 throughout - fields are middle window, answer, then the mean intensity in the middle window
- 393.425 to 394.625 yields 0.368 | 16.3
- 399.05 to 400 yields -0.188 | 32.2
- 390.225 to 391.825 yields -0.235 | 25.4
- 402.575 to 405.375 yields -0.169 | 35.7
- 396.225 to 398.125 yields 0.355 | 18.3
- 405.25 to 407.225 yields -0.065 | 34.4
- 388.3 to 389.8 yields -0.105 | 20.9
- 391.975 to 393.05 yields 0.100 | 19.7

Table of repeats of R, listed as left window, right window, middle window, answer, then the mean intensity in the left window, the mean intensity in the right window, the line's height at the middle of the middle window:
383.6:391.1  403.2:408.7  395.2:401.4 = 0.234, 19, 35.3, 28.6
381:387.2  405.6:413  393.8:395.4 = 0.108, 15.8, 35.3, 23.9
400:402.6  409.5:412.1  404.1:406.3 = 0.129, 37.5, 34.6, 36.3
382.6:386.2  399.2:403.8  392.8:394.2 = 0.682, 15.1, 36.3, 26.4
